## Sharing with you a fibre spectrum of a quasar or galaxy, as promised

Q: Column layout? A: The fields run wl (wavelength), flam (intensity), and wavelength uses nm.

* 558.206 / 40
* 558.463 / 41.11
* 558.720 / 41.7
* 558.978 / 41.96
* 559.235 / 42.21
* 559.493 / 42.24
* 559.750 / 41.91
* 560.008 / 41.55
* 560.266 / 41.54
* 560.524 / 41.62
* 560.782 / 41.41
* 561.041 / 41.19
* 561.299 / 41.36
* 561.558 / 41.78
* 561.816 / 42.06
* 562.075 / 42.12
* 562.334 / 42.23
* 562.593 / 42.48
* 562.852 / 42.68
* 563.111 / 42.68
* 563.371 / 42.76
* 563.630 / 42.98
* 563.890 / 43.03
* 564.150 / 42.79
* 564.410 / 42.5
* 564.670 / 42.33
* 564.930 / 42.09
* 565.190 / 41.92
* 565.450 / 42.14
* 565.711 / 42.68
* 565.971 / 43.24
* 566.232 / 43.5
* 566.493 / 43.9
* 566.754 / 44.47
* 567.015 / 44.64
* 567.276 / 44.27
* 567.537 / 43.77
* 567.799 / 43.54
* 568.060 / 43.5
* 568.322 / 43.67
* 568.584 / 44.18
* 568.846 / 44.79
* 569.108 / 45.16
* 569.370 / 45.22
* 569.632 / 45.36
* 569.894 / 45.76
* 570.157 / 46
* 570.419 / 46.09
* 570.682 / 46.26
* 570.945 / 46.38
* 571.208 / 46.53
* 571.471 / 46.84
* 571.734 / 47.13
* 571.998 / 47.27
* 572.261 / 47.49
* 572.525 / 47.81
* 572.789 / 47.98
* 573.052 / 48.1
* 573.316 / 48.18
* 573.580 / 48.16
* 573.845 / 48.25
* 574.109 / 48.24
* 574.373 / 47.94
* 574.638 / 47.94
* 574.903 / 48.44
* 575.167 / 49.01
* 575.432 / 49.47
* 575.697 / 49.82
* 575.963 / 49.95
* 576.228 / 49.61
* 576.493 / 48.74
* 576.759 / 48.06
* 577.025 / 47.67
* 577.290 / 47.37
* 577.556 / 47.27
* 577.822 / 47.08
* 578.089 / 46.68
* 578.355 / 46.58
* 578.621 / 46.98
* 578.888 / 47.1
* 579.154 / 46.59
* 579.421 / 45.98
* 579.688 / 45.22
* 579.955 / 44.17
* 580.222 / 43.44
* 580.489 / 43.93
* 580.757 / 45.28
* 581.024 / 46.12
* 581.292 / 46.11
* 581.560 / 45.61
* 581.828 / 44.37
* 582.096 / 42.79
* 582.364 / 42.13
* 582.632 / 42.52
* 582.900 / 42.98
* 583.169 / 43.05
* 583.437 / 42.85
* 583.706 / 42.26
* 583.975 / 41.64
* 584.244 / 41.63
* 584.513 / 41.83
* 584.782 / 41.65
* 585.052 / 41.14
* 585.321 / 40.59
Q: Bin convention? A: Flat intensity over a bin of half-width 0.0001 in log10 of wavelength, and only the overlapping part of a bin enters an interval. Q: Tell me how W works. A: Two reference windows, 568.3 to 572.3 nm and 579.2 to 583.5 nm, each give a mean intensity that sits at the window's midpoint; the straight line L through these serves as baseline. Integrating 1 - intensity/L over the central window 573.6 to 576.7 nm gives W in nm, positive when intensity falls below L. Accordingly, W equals -0.25 nm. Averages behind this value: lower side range 45.9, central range 48.8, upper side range 44.2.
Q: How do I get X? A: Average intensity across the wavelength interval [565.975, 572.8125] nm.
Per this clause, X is 45.4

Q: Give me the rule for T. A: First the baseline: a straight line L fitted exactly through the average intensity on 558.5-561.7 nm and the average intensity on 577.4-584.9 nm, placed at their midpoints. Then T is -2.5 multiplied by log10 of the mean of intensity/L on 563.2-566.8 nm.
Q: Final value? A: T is -0.013 mag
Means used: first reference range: 41.7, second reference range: 44.4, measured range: 42.8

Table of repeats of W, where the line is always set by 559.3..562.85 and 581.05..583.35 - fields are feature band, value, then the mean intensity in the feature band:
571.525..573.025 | -0.16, 47.5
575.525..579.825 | -0.41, 47.6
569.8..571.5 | -0.14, 46.2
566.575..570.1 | -0.17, 44.5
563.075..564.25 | -0.02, 42.8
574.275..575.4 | -0.14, 48.4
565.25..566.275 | -0.01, 42.8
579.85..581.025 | -0.02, 44.4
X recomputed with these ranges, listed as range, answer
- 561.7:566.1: 42.5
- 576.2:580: 47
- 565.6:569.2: 43.9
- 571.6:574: 47.8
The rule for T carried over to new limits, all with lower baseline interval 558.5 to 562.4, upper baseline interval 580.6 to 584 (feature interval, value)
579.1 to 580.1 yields -0.05 mag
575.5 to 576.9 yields -0.14 mag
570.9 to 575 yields -0.12 mag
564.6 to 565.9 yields 0.00 mag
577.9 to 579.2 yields -0.08 mag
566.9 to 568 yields -0.04 mag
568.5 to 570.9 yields -0.07 mag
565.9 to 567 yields -0.04 mag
